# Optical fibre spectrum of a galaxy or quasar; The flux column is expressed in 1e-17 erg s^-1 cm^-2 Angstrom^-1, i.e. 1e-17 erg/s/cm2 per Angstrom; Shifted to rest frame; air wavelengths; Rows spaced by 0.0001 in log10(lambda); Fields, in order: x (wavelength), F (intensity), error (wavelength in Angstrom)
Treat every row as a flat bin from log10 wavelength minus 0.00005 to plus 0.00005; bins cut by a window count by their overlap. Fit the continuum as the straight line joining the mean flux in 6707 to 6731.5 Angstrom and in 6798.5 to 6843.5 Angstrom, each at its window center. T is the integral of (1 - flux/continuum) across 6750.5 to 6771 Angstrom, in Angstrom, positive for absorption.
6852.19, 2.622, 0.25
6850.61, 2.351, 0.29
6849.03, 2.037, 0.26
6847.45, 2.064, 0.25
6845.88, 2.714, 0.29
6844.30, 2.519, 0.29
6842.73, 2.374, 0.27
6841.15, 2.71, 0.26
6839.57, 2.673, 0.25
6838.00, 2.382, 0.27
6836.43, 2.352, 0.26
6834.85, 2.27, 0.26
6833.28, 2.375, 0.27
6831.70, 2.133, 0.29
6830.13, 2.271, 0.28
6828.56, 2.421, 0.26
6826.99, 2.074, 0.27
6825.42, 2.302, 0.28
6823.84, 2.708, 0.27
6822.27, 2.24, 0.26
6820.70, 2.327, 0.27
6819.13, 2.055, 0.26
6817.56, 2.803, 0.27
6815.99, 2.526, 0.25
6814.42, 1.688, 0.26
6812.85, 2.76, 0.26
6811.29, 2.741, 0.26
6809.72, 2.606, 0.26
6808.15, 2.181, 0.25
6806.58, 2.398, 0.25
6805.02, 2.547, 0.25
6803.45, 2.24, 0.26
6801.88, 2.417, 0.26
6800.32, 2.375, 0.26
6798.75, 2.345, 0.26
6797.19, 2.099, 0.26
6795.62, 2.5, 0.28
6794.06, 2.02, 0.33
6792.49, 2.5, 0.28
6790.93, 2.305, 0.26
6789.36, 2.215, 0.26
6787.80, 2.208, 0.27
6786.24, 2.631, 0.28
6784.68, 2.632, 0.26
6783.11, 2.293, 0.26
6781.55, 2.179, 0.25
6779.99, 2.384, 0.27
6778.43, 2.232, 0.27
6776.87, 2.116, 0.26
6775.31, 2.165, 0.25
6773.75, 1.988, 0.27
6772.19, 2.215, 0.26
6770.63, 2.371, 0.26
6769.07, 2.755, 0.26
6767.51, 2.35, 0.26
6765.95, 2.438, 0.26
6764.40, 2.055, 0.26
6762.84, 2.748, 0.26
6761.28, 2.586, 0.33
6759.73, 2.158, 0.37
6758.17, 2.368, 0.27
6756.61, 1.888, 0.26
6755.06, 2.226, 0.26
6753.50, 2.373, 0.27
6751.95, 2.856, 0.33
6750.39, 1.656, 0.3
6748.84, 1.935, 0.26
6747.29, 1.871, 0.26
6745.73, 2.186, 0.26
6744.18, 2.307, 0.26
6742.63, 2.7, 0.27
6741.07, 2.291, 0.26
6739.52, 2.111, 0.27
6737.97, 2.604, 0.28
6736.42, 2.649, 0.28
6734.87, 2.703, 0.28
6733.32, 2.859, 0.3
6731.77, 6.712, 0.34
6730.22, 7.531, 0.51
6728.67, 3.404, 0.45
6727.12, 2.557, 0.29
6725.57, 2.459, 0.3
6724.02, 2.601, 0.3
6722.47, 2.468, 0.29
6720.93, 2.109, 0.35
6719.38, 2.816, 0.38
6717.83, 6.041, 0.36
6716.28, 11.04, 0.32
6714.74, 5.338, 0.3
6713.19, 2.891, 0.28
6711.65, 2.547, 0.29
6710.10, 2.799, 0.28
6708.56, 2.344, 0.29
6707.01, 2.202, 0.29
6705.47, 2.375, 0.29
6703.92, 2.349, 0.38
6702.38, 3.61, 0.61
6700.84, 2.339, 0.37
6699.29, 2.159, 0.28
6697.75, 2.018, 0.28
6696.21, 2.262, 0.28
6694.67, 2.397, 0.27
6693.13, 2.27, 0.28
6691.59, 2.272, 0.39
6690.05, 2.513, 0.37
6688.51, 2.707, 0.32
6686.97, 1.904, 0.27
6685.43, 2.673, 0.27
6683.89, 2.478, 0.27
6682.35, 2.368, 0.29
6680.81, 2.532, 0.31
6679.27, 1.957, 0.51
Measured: 5.7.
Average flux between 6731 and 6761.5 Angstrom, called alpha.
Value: 2.55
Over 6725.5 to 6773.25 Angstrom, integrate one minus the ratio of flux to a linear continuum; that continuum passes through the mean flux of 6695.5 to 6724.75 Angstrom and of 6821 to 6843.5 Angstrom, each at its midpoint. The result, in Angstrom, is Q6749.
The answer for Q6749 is 4.79 Angstrom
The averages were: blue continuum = 3.28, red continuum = 2.38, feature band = 2.71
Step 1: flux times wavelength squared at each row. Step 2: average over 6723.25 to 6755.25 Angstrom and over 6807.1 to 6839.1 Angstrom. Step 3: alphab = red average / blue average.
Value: 0.8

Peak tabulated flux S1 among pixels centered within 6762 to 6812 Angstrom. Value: 2.755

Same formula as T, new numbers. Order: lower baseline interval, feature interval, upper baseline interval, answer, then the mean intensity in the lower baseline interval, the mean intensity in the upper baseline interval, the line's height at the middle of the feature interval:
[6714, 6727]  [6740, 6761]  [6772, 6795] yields 6.88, 4.26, 2.28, 3.32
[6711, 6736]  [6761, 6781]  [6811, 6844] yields 6.00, 4.12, 2.39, 3.33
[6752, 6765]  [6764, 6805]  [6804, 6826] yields 1.00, 2.33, 2.42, 2.37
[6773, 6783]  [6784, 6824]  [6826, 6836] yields -2.85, 2.19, 2.26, 2.22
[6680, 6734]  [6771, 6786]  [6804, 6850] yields 2.49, 3.2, 2.39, 2.72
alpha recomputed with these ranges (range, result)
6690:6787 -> 2.8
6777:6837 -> 2.35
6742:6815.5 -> 2.32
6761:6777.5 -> 2.34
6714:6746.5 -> 3.69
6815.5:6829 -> 2.38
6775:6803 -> 2.31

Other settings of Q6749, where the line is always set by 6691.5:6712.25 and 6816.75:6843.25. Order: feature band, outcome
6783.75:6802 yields 0.3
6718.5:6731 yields -4.4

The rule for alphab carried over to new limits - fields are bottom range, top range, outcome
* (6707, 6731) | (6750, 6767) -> 0.61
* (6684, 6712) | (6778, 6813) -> 1.01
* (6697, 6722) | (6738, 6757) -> 0.66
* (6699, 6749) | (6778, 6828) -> 0.74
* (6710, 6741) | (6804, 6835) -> 0.64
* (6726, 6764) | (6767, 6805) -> 0.84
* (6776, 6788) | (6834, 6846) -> 1.08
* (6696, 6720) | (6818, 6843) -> 0.70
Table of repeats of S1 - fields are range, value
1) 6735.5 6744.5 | 2.7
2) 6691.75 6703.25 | 3.61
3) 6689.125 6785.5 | 11.04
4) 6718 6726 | 2.816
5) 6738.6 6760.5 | 2.856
